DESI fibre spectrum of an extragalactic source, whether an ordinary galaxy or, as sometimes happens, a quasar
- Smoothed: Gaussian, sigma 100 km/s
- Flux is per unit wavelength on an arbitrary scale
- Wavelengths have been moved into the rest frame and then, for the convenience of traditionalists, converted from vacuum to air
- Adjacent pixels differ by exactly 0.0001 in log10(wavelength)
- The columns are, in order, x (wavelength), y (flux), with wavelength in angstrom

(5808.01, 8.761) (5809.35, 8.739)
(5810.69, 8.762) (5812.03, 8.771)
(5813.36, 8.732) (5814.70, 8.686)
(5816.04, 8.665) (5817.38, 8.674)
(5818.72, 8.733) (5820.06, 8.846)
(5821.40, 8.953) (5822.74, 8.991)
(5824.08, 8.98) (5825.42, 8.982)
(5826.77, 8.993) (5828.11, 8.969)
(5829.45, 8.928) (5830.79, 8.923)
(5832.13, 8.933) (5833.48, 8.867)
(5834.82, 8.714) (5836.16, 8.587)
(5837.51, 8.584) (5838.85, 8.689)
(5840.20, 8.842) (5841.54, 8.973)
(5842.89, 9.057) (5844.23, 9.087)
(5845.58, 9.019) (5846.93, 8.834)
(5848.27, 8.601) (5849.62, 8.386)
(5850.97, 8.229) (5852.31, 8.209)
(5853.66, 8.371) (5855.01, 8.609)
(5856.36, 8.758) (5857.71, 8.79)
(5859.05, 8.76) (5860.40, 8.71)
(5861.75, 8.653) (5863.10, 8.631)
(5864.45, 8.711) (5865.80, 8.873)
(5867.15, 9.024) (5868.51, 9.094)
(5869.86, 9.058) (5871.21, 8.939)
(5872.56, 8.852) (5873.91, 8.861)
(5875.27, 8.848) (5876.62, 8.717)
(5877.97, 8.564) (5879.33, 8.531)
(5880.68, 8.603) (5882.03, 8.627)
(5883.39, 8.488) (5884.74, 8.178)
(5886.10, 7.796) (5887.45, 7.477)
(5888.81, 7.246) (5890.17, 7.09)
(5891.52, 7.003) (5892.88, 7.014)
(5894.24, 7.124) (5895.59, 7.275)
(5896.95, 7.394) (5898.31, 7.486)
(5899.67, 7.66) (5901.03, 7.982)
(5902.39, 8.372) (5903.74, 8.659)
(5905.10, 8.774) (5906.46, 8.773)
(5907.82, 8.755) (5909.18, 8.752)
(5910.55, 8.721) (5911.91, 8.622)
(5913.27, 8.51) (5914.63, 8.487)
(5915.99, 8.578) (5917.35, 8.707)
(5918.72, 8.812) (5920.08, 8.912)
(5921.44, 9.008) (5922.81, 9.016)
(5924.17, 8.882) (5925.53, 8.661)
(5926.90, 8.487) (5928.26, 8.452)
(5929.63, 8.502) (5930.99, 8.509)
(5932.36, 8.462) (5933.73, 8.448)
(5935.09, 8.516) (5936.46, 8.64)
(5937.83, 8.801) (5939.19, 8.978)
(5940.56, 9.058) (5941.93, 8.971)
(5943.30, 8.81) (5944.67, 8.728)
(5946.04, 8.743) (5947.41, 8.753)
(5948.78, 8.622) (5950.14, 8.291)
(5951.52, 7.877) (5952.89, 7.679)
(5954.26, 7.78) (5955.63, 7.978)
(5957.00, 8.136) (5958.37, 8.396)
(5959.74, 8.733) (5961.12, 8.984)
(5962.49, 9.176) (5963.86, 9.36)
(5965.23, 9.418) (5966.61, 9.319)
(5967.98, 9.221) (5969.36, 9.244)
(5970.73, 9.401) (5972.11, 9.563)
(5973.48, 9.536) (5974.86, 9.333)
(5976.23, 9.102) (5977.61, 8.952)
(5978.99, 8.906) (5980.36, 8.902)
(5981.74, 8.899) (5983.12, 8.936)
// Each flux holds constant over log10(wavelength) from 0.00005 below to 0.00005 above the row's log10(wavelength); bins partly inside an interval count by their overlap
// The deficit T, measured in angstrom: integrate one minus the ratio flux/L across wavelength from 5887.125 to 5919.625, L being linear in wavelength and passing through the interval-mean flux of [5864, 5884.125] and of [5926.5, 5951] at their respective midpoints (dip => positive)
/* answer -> 2.4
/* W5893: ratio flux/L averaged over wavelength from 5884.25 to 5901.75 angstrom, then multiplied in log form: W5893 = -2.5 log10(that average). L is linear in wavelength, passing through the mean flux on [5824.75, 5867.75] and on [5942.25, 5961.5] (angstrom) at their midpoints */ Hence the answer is 0.16 mag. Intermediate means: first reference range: 8.76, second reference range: 8.39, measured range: 7.43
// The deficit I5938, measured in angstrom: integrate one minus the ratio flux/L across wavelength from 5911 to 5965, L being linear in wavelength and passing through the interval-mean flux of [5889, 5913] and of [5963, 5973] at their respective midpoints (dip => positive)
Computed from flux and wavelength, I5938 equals 0.6 angstrom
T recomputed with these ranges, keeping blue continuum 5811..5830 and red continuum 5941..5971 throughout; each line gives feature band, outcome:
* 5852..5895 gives 2.0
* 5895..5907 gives 1.0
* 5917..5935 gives 0.1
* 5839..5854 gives 0.2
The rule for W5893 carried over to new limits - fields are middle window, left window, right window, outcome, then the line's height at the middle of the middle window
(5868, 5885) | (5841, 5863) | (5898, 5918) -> -0.017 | 8.59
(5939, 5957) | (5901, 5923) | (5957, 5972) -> 0.064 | 8.97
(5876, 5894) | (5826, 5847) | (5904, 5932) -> 0.110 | 8.76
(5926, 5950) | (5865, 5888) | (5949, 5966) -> -0.018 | 8.53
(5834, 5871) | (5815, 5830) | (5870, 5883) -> 0.007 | 8.8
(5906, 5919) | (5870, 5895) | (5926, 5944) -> -0.029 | 8.43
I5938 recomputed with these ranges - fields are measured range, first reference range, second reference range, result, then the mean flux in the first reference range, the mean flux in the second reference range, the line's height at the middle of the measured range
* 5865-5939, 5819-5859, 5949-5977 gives 3.4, 8.78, 8.83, 8.8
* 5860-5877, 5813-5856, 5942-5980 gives -0.1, 8.77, 8.82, 8.78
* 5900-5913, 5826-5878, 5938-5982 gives 0.3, 8.78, 8.84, 8.81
